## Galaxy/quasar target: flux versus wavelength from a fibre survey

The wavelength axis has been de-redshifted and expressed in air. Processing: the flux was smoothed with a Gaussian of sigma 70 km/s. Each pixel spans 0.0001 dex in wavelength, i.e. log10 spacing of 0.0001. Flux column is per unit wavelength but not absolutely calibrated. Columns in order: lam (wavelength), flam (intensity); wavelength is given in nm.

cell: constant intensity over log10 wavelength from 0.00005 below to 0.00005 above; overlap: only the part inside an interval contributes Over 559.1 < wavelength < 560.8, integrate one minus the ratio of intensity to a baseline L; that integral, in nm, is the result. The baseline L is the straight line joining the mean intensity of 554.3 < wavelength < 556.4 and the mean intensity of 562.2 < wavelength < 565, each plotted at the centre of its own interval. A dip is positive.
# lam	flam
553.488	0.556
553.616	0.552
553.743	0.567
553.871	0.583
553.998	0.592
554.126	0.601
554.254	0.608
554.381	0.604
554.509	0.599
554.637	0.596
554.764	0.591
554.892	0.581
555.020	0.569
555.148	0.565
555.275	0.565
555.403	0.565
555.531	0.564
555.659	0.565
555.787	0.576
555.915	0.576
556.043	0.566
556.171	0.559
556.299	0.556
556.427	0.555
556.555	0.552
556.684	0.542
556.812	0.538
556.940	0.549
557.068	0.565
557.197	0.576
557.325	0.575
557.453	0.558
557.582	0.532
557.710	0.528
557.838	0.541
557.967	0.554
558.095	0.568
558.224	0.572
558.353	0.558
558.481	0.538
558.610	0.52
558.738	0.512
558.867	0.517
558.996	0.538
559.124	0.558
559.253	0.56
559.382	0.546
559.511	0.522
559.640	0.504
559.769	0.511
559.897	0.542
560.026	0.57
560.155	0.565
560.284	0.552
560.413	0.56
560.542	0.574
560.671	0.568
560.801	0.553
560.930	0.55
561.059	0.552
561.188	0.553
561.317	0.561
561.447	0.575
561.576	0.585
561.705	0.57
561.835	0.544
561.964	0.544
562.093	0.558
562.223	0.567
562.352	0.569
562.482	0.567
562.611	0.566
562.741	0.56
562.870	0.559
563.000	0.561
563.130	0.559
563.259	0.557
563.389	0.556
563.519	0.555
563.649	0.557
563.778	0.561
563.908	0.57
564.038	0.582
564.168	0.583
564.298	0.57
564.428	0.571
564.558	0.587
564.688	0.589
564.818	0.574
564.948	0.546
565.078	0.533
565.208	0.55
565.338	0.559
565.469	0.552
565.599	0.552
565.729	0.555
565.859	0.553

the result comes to 0.06 nm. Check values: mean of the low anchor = 0.575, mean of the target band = 0.548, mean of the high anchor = 0.567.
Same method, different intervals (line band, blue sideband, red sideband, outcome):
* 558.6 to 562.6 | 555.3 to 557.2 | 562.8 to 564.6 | 0.09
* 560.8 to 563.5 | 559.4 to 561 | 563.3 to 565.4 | -0.02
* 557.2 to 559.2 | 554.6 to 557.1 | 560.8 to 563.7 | 0.06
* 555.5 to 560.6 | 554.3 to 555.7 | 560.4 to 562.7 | 0.19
